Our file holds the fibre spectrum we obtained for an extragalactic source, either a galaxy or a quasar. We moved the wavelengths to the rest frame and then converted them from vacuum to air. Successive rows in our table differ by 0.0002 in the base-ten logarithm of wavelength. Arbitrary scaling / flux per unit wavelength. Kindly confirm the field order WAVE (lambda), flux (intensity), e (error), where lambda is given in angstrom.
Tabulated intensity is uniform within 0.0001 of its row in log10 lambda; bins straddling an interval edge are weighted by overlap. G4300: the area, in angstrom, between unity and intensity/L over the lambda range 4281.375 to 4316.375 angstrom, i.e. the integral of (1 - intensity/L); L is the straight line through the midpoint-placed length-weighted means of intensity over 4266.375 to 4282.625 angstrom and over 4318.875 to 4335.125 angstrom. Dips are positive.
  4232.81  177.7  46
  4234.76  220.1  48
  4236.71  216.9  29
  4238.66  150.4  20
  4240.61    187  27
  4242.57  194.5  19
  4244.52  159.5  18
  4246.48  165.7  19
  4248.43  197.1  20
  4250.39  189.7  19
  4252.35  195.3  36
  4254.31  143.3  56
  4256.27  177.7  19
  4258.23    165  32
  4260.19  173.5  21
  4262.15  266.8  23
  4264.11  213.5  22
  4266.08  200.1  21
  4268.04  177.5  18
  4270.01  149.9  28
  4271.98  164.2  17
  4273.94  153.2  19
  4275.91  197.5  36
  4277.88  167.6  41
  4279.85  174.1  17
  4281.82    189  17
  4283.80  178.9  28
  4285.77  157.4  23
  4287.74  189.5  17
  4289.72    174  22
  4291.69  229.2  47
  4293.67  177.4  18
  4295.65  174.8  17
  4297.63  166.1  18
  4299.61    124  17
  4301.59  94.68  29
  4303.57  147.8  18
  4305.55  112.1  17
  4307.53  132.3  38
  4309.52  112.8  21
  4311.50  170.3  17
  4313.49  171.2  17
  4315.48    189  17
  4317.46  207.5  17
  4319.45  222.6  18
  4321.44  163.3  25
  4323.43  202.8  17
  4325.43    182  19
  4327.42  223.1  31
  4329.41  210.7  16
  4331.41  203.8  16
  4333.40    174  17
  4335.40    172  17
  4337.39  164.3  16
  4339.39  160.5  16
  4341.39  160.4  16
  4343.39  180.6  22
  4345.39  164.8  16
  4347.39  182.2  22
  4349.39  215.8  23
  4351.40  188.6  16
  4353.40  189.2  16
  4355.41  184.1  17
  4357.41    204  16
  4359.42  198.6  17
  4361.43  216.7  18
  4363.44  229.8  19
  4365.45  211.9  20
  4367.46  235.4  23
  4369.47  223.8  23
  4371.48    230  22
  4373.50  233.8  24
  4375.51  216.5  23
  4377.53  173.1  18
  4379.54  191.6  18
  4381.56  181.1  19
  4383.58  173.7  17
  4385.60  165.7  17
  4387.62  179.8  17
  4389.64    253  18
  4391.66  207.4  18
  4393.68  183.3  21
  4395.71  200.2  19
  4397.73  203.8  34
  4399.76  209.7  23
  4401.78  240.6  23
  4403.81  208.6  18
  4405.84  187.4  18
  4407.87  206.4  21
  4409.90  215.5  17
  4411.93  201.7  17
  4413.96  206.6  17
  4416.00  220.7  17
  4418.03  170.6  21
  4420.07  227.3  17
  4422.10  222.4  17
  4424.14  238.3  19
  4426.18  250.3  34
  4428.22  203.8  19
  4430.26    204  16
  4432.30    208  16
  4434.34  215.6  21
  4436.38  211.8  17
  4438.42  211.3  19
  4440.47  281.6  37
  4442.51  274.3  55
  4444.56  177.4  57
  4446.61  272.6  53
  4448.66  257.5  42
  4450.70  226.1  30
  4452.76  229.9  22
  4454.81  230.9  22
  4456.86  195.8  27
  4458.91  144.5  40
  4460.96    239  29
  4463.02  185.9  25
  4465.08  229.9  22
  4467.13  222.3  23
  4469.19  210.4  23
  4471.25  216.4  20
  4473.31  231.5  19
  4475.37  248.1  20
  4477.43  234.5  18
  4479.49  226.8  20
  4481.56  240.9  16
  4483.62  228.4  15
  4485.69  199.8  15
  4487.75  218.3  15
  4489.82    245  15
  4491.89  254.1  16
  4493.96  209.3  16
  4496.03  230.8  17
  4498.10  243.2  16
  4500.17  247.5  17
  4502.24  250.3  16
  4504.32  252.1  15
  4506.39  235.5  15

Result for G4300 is 4.4 angstrom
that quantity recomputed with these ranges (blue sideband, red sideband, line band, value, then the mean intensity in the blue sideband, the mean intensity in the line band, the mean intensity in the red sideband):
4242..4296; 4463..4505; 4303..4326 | 2.93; 182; 168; 231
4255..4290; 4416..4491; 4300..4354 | 5.80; 181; 173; 223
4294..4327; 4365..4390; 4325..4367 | -1.75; 162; 192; 204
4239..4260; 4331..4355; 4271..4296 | -0.23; 176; 179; 179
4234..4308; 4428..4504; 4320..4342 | 0.71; 175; 185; 226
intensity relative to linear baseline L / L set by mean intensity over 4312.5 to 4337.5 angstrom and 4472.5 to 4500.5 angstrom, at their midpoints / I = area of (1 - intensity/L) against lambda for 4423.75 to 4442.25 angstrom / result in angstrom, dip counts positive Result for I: -0.63 angstrom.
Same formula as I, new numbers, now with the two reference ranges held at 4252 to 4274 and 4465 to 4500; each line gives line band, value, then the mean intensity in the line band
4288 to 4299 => 0.4 angstrom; 182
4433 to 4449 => -1.2 angstrom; 236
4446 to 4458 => -0.6 angstrom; 233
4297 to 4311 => 4.7 angstrom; 128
